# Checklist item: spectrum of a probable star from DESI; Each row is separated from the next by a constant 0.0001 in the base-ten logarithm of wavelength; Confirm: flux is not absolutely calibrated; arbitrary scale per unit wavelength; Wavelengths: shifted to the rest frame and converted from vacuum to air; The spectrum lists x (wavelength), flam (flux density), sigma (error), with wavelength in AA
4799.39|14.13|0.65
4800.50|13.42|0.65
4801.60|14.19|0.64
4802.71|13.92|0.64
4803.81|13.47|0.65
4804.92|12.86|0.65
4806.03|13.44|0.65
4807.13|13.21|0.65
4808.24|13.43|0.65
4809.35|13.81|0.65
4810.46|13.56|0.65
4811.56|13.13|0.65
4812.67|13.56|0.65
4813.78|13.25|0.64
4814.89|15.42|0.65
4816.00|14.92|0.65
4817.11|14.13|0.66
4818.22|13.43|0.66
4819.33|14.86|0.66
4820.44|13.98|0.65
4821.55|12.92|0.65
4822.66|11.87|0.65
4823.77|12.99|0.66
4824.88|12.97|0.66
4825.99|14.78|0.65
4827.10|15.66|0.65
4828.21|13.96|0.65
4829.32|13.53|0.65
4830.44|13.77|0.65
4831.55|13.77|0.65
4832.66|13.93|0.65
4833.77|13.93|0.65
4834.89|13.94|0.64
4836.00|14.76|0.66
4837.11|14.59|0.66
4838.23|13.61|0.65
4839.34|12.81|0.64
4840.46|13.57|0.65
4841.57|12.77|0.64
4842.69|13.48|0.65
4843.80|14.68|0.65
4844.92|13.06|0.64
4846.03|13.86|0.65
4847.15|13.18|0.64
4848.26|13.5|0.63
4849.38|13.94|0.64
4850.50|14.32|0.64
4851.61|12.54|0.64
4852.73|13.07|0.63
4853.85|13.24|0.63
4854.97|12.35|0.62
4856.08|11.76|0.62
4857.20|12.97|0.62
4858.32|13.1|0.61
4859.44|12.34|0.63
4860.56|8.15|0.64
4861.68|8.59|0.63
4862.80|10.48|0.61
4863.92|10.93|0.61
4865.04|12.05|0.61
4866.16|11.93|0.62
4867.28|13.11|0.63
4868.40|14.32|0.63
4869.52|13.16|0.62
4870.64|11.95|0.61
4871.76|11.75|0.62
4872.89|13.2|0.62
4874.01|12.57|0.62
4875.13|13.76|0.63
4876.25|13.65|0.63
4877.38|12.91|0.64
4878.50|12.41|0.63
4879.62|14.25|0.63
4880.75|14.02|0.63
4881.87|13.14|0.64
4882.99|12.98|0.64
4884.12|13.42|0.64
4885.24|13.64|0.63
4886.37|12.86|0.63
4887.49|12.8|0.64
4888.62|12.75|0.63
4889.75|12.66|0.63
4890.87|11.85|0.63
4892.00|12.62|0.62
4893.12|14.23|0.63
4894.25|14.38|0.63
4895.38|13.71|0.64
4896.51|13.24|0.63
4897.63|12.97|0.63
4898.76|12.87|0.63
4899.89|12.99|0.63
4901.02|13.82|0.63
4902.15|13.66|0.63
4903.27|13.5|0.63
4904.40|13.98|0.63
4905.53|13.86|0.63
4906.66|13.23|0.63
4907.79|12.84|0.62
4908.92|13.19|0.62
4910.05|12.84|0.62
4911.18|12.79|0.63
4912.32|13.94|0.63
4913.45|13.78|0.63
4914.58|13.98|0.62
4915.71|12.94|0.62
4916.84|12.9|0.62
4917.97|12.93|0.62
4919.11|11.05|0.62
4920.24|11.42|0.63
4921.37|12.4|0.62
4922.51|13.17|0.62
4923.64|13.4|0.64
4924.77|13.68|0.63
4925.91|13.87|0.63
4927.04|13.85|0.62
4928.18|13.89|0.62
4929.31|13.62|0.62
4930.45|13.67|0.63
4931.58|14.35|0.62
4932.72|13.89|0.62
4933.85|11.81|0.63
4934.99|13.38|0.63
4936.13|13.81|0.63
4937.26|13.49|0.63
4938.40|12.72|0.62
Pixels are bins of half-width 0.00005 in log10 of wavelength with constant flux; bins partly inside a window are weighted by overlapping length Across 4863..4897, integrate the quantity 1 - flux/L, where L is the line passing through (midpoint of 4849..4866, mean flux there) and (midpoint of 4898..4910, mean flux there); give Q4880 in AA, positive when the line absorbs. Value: -0.9 AA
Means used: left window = 12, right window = 13.4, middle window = 13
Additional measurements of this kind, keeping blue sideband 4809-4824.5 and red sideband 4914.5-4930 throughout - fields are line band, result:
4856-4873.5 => 2.0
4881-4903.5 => 0.0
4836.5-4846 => 0.0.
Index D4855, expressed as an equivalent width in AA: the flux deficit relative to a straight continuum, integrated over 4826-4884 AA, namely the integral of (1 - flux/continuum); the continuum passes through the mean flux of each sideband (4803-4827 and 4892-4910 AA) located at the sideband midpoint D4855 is 2.2 AA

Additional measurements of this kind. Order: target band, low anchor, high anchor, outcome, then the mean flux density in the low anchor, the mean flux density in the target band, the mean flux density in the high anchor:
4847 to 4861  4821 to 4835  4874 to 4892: 0.77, 13.7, 12.7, 13.1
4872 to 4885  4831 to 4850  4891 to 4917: 0.24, 13.7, 13.3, 13.4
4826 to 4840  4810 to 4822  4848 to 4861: -0.72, 13.9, 14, 12.6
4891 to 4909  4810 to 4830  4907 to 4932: -0.12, 13.8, 13.4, 13.2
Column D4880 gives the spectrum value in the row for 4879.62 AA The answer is 14.25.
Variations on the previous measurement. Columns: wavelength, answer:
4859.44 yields 12.34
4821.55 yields 12.92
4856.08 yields 11.76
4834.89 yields 13.94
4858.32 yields 13.1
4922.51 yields 13.17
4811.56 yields 13.13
